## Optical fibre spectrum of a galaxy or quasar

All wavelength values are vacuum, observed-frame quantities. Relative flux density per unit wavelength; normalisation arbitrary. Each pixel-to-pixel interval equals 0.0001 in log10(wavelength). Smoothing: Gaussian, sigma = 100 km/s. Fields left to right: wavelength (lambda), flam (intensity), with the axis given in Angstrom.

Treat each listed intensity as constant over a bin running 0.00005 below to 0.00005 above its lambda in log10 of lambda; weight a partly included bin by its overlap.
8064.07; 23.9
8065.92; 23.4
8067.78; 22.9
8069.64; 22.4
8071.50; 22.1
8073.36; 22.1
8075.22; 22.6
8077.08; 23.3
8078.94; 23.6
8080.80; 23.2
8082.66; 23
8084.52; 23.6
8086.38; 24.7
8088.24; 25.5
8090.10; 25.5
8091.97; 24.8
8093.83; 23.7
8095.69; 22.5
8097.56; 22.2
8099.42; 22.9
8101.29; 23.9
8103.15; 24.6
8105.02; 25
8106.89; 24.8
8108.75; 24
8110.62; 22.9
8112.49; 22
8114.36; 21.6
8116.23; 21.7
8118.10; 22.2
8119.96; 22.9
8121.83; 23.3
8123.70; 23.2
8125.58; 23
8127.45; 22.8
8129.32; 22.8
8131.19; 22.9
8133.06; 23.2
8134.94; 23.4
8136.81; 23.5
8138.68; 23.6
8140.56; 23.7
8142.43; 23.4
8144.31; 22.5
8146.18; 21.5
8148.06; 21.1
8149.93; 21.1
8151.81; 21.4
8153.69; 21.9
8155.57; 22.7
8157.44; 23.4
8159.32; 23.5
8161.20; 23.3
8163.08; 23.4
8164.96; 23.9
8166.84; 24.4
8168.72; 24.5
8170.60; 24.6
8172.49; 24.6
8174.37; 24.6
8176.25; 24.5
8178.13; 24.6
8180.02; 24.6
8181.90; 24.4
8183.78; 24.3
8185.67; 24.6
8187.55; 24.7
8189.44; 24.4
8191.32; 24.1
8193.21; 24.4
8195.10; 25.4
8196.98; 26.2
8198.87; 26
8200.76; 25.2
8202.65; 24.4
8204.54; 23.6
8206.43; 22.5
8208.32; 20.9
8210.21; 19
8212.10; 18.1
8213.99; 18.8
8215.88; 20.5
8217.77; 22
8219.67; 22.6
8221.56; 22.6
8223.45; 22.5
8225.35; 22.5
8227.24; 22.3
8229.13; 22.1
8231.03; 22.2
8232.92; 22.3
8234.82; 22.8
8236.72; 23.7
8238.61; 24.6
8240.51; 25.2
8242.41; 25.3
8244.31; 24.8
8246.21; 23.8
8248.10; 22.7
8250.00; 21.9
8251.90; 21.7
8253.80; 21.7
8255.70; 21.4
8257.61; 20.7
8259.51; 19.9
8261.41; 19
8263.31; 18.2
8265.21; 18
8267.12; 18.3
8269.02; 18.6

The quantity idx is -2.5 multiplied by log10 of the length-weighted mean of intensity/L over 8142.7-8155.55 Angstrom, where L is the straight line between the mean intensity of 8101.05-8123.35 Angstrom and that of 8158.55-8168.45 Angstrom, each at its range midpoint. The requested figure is 0.09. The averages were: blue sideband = 23.2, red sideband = 23.8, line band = 21.7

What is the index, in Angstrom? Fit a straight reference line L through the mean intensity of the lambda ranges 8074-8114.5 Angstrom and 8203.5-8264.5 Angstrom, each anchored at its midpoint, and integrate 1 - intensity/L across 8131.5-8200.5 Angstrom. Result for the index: -3.1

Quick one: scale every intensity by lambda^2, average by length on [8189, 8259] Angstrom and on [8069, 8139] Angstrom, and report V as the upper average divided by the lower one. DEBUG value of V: 1.01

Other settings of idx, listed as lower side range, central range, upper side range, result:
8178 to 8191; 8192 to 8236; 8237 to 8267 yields 0.04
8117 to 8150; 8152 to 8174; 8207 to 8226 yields -0.07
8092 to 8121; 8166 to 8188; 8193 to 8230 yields -0.08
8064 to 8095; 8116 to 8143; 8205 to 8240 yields -0.01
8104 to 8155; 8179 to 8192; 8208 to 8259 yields -0.09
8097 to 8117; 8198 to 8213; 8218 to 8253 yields 0.03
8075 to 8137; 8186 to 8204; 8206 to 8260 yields -0.11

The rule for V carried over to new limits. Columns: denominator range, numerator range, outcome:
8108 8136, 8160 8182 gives 1.08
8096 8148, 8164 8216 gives 1.04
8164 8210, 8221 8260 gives 0.95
